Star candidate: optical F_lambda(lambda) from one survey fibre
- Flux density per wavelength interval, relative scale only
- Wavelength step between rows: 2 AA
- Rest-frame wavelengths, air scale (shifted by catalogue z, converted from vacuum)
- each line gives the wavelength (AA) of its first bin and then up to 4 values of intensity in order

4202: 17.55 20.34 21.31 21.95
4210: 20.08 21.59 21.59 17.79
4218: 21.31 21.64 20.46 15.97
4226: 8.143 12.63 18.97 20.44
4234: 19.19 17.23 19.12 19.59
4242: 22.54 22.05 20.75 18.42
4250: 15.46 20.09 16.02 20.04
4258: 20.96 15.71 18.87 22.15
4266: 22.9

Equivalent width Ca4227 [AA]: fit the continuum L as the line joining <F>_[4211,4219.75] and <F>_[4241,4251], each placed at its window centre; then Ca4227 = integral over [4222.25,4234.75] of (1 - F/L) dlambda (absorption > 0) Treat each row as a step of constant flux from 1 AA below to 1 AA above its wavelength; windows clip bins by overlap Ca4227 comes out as 2.6 AA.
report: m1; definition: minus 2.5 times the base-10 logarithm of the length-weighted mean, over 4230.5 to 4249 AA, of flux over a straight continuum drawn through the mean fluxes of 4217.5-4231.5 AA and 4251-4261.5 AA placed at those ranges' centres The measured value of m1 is -0.12 mag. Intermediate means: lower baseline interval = 17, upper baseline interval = 18.6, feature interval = 19.9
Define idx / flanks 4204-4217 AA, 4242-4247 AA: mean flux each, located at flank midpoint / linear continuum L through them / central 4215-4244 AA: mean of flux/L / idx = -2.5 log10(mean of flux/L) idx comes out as 0.16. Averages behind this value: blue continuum 20.7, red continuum 21.6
